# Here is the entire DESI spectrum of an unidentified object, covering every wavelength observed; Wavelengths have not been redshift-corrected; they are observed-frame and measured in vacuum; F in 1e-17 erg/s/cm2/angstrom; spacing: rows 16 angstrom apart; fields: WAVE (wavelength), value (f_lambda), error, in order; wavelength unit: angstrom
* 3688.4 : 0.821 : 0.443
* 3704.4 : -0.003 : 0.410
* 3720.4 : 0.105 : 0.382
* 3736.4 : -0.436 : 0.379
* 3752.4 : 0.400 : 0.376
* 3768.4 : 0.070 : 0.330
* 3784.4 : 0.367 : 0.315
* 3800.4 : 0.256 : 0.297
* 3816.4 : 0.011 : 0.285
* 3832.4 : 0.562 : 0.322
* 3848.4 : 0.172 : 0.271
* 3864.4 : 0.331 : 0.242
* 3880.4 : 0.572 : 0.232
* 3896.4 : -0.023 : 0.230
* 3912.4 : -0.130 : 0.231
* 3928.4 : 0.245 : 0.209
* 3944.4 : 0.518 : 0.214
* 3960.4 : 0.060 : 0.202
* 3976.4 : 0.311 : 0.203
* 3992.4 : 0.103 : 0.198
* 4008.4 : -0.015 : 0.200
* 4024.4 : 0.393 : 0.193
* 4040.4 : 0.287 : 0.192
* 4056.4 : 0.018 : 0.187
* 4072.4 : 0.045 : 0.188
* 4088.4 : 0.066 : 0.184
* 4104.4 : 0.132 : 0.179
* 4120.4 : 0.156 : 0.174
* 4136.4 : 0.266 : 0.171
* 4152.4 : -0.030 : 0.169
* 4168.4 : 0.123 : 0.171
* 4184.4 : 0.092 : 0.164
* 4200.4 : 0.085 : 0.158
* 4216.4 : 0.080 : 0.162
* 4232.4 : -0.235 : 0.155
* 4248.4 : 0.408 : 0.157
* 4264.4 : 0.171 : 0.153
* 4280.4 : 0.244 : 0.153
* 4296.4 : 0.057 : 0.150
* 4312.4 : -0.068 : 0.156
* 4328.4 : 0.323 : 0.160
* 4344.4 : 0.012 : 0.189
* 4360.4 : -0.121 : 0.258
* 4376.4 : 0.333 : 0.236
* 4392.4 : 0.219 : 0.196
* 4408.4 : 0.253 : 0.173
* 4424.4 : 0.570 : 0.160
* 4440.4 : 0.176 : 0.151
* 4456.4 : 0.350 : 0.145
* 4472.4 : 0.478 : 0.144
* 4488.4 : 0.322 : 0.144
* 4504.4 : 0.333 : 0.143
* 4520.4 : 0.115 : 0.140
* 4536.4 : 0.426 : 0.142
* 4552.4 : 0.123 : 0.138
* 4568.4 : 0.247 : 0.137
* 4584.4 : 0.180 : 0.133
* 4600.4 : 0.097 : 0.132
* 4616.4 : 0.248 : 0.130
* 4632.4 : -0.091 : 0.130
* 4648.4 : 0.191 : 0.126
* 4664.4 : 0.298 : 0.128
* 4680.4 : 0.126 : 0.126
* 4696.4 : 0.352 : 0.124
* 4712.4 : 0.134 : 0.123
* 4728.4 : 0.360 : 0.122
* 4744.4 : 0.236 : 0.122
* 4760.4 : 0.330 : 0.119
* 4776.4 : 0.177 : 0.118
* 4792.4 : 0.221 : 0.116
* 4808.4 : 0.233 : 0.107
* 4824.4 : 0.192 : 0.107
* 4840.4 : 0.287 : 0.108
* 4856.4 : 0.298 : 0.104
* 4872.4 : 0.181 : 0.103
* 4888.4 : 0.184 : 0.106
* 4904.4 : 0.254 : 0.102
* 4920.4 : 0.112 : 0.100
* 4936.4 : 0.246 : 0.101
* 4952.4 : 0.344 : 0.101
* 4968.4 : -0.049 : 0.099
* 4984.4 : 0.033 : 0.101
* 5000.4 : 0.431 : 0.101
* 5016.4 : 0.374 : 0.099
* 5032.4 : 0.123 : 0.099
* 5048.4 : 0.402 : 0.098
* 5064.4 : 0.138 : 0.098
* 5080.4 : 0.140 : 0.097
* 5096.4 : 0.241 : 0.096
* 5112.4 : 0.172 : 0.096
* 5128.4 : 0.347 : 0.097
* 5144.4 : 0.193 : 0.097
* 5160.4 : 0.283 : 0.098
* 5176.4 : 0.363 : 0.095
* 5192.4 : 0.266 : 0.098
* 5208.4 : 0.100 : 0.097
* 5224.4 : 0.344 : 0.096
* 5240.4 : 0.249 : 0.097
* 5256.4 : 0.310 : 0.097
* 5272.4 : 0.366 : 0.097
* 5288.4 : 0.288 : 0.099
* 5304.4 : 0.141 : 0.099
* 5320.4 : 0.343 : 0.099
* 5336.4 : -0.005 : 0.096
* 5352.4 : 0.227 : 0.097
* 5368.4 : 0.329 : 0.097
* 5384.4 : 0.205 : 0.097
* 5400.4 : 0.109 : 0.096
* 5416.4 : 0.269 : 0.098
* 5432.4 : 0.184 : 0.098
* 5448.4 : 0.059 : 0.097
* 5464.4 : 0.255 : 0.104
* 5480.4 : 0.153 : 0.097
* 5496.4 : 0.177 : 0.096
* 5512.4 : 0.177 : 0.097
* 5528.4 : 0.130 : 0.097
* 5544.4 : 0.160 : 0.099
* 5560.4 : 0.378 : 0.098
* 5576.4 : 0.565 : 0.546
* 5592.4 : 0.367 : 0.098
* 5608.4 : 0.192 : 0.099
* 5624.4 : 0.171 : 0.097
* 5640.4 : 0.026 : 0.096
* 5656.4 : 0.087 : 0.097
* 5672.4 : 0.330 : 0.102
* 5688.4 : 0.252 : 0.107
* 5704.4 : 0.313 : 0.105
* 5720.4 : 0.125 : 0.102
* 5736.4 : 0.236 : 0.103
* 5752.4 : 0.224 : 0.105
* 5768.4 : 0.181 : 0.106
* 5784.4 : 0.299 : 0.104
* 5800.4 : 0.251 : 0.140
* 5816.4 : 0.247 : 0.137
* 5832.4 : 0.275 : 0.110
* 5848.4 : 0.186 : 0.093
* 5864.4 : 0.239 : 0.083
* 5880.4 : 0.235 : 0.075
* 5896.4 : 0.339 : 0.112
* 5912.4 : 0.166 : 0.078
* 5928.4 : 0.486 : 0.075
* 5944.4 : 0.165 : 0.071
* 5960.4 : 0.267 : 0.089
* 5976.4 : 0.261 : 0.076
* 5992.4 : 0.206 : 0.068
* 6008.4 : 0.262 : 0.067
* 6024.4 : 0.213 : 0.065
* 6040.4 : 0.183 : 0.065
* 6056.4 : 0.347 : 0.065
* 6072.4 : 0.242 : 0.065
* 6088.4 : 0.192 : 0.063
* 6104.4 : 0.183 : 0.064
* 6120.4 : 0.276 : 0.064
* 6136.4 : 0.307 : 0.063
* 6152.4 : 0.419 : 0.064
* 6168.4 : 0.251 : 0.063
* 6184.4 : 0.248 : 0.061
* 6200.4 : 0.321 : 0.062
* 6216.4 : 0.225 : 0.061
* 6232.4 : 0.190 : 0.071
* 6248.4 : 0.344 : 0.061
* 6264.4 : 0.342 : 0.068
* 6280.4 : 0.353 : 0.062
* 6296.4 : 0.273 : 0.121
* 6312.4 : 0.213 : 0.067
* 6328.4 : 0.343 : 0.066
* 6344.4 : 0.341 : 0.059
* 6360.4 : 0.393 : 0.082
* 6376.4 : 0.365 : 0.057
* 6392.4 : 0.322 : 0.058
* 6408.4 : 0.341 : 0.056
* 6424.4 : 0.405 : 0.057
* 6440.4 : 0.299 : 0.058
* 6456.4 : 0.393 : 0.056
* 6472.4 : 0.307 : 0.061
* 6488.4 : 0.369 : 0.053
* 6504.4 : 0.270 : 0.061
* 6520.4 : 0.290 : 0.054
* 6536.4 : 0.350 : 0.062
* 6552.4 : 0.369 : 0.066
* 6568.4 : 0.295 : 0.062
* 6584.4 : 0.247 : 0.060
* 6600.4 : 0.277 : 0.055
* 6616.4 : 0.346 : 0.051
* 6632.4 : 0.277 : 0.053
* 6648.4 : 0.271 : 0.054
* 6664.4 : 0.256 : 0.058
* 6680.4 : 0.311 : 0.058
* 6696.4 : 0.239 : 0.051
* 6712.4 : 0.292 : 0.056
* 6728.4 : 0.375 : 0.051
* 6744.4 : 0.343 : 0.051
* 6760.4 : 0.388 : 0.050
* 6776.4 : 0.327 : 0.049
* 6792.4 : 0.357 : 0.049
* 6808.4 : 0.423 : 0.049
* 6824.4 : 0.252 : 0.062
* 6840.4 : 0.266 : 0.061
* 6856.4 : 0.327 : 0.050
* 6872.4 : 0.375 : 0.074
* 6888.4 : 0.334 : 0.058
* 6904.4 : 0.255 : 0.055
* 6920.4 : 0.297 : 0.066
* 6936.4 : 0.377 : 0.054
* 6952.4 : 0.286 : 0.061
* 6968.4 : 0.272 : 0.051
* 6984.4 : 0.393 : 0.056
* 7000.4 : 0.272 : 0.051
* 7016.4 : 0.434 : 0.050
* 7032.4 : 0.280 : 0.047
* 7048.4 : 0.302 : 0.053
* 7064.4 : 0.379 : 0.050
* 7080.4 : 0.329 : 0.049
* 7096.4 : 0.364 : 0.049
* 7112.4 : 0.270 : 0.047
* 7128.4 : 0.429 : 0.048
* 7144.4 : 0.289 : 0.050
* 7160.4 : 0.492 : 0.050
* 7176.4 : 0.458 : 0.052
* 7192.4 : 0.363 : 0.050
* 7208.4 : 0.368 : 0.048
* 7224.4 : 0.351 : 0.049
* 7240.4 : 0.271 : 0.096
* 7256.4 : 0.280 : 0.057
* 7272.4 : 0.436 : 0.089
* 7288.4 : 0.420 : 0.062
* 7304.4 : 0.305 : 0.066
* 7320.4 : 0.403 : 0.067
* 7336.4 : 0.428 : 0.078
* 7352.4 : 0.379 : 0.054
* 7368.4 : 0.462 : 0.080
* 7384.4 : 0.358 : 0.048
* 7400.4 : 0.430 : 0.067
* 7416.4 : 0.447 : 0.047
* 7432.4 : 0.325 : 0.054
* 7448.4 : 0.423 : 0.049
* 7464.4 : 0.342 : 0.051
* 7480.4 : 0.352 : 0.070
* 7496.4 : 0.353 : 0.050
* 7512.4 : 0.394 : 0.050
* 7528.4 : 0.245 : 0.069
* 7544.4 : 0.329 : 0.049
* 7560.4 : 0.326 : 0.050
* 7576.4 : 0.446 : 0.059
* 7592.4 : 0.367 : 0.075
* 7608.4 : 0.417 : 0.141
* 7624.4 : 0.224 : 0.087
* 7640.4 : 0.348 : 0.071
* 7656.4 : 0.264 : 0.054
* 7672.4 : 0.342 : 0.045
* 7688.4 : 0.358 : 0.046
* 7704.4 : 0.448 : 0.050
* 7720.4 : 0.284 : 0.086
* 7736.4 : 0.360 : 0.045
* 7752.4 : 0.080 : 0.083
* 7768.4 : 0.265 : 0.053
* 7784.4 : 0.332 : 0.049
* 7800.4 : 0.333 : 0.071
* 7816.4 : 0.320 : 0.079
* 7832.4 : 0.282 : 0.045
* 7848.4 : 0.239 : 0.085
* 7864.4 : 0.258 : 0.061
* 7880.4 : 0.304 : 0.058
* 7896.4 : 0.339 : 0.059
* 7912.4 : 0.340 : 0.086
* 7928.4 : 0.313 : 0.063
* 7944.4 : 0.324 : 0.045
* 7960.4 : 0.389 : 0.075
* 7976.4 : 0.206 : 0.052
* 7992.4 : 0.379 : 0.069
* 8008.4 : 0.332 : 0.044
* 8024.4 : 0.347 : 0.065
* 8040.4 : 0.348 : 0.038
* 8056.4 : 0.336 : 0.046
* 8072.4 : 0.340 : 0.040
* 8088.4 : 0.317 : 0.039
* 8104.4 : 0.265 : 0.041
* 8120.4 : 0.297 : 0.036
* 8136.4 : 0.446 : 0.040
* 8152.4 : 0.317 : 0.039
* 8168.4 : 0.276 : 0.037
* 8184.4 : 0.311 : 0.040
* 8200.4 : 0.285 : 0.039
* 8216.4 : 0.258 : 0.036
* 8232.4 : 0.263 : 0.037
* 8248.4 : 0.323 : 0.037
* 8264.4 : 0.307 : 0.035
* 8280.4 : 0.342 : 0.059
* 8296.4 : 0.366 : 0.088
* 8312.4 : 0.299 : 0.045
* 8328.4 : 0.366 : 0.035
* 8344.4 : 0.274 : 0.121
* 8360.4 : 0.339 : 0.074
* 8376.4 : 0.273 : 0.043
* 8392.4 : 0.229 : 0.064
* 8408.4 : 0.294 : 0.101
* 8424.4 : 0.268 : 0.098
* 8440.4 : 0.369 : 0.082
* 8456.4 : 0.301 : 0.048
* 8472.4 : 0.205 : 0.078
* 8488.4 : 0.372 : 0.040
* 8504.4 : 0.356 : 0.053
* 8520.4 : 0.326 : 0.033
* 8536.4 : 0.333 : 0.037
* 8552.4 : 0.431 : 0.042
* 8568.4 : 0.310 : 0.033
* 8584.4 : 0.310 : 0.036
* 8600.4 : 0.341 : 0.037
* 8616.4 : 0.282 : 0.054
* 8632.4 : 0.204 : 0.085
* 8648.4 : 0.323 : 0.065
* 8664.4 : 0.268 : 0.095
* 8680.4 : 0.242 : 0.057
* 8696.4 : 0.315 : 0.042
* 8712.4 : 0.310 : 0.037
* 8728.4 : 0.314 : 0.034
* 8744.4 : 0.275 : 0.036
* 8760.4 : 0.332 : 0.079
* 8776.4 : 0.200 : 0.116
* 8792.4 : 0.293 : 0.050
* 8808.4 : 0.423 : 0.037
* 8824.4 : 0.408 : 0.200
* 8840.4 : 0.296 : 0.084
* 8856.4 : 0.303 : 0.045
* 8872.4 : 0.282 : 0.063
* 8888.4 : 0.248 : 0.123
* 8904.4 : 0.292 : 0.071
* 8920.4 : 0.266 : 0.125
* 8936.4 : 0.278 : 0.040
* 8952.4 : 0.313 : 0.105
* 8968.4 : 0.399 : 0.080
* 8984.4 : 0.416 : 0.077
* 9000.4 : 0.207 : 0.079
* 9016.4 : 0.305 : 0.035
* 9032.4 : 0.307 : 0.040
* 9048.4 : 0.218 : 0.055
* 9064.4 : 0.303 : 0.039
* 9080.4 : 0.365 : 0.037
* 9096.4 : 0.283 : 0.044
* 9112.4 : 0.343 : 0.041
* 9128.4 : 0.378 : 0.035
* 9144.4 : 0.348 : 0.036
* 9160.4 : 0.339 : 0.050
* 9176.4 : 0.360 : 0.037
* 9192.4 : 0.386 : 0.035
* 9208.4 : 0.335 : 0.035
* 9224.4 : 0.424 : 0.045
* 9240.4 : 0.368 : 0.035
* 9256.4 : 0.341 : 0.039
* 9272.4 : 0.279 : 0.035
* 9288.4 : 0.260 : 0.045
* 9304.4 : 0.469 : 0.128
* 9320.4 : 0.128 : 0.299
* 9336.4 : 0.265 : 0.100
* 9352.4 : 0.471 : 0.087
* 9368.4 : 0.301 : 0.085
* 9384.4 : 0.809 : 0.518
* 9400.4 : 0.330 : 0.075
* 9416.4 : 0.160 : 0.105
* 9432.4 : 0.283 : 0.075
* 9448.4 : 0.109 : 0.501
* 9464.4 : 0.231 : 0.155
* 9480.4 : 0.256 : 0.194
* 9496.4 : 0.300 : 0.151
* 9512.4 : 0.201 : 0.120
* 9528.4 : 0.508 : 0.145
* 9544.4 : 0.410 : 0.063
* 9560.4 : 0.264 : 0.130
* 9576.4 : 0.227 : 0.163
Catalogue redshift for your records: 0.59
